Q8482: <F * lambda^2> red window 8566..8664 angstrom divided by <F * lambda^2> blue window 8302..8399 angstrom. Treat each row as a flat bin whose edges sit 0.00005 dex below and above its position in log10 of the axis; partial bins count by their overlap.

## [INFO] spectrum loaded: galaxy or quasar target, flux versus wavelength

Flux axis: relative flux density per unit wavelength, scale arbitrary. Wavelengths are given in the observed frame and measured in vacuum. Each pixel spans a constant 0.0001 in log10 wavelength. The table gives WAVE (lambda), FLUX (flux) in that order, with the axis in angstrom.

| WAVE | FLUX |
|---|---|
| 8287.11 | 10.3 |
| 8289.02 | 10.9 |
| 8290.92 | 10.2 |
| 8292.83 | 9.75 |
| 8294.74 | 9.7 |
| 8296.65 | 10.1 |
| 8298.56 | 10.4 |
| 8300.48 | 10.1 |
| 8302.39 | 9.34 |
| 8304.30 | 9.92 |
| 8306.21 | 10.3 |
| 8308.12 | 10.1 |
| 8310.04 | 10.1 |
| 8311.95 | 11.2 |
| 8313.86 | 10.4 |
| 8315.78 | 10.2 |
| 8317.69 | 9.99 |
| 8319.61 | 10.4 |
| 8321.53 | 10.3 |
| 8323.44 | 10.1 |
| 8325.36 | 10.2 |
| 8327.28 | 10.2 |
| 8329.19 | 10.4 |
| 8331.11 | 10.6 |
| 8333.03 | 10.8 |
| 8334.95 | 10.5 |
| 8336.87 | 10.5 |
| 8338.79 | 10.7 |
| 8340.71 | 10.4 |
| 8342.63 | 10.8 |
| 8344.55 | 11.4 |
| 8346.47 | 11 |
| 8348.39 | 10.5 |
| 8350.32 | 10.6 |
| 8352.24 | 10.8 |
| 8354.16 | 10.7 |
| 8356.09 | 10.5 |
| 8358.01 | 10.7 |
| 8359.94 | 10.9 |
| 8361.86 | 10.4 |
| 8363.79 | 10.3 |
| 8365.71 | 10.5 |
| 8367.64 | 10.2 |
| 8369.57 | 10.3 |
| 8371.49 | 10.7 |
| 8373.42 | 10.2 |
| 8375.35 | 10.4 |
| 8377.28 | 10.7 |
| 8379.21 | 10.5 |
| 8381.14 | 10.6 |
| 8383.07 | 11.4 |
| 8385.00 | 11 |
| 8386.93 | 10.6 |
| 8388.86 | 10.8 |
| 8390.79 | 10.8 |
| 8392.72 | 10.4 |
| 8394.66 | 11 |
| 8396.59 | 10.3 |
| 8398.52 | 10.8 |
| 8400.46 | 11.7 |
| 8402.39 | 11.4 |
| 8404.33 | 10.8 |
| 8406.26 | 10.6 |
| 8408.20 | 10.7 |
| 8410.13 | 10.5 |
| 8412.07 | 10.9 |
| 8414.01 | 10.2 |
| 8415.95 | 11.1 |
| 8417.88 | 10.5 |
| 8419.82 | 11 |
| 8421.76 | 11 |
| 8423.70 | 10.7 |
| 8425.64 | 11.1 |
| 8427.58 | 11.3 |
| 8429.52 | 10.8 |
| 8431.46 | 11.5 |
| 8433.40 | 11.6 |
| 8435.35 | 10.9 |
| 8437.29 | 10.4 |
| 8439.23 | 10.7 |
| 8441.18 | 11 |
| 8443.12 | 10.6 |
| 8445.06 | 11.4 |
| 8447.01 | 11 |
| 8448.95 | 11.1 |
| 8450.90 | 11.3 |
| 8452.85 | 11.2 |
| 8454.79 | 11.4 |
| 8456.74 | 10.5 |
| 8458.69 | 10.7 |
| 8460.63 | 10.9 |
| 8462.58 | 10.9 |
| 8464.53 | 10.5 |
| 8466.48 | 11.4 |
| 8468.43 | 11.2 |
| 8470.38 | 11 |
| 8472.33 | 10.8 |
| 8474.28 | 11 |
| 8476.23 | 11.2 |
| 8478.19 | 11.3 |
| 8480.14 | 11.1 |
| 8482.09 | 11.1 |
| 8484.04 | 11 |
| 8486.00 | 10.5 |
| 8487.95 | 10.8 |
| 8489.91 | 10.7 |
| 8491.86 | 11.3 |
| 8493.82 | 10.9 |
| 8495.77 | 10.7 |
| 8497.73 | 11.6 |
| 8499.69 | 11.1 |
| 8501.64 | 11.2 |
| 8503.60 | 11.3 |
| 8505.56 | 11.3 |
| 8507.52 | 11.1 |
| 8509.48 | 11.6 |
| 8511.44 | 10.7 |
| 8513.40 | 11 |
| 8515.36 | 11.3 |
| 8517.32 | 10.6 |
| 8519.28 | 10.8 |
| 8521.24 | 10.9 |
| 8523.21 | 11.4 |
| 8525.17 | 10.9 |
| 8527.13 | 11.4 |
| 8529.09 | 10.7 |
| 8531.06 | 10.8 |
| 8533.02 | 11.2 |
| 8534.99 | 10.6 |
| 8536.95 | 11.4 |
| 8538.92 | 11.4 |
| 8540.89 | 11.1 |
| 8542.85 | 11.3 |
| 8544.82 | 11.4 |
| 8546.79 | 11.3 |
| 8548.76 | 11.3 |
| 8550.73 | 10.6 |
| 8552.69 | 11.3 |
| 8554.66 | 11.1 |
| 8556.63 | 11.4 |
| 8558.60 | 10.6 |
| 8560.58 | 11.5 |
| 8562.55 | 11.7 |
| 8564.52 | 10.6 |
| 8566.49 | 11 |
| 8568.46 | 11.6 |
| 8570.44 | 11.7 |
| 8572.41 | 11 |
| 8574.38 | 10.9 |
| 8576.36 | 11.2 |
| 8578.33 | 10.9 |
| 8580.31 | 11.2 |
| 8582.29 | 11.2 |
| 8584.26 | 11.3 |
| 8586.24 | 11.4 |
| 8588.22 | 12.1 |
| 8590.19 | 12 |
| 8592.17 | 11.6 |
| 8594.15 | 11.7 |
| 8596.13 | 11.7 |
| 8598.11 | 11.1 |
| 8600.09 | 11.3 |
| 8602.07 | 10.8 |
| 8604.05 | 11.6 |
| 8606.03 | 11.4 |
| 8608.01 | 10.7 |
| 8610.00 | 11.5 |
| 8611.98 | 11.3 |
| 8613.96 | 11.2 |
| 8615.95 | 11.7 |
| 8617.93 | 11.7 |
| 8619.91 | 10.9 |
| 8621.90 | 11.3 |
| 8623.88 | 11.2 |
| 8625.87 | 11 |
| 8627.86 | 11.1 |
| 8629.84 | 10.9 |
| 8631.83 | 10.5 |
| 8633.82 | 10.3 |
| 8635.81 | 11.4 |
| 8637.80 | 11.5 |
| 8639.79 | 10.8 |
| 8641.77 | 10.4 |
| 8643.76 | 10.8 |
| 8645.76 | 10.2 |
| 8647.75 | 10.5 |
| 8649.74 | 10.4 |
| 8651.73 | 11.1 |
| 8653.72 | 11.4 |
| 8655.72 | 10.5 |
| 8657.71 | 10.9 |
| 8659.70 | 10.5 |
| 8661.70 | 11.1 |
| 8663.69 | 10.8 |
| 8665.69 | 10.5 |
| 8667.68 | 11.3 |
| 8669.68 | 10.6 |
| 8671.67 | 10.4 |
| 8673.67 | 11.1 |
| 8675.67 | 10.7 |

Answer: 1.13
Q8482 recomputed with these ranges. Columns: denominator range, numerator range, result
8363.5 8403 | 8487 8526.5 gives 1.06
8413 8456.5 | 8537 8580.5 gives 1.05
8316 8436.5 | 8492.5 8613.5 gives 1.09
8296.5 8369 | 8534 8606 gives 1.14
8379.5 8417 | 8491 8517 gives 1.06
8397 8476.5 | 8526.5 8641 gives 1.06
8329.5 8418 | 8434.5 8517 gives 1.06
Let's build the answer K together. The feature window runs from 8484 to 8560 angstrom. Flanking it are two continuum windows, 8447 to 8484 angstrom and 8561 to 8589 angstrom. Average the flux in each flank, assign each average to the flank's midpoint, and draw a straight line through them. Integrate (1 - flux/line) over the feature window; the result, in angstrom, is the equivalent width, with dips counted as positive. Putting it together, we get 0.6 angstrom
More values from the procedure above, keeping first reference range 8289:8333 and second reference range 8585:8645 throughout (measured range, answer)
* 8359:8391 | -0.5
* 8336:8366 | -1.0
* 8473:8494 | -0.4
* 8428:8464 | -1.1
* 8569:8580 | -0.1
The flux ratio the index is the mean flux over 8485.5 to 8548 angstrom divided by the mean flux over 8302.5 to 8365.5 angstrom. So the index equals 1.06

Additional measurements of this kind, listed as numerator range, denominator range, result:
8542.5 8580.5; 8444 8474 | 1.01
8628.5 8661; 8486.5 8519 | 0.97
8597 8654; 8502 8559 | 0.99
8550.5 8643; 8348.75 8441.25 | 1.04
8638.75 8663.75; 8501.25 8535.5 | 0.97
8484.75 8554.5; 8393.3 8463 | 1.01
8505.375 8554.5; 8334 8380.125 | 1.05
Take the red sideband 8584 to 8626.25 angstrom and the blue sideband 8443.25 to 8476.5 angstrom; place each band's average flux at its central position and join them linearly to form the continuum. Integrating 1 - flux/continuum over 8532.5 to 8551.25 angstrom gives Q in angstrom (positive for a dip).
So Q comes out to 0.1 angstrom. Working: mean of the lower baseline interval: 11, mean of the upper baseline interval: 11.4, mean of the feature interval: 11.2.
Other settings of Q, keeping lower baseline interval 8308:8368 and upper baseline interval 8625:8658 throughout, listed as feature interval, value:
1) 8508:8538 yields -0.93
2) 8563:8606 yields -2.34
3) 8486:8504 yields -0.61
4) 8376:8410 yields -0.79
